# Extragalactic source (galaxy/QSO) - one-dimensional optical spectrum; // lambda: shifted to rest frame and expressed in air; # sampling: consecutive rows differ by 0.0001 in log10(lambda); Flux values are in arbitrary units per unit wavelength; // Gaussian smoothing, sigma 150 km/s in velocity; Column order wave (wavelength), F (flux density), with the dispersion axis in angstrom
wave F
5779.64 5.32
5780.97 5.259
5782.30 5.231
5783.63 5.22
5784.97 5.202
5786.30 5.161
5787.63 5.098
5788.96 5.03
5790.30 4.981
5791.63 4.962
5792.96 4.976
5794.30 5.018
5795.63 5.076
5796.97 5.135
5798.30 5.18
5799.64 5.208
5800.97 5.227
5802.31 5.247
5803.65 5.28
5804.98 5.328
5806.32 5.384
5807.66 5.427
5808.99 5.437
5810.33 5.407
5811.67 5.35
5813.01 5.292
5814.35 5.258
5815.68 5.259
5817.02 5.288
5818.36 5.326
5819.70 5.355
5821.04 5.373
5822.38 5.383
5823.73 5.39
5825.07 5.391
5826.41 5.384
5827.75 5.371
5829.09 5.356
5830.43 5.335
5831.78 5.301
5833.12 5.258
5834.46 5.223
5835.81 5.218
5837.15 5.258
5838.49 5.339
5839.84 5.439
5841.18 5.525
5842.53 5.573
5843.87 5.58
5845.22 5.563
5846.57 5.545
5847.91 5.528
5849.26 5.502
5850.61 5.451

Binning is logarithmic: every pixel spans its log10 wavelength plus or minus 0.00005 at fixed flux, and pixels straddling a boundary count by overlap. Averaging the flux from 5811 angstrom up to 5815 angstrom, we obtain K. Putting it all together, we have 5.29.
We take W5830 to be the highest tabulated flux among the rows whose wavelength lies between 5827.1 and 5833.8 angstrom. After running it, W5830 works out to 5.371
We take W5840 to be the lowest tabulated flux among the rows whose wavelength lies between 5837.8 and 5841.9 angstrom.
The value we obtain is 5.339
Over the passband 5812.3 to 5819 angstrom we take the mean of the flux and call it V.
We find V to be 5.29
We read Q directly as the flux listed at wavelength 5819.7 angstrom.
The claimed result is 5.355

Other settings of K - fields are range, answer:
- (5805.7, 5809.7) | 5.42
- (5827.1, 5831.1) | 5.36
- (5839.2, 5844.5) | 5.54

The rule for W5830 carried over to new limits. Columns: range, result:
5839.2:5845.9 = 5.58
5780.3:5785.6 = 5.259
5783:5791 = 5.22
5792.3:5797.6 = 5.135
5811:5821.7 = 5.373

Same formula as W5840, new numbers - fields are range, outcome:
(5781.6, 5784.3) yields 5.22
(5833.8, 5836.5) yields 5.218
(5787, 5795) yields 4.962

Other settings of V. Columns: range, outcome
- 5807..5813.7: 5.38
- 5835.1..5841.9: 5.35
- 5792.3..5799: 5.07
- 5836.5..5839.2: 5.3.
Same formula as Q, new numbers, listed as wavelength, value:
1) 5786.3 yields 5.161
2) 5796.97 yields 5.135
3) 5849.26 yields 5.502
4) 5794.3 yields 5.018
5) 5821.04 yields 5.373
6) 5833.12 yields 5.258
